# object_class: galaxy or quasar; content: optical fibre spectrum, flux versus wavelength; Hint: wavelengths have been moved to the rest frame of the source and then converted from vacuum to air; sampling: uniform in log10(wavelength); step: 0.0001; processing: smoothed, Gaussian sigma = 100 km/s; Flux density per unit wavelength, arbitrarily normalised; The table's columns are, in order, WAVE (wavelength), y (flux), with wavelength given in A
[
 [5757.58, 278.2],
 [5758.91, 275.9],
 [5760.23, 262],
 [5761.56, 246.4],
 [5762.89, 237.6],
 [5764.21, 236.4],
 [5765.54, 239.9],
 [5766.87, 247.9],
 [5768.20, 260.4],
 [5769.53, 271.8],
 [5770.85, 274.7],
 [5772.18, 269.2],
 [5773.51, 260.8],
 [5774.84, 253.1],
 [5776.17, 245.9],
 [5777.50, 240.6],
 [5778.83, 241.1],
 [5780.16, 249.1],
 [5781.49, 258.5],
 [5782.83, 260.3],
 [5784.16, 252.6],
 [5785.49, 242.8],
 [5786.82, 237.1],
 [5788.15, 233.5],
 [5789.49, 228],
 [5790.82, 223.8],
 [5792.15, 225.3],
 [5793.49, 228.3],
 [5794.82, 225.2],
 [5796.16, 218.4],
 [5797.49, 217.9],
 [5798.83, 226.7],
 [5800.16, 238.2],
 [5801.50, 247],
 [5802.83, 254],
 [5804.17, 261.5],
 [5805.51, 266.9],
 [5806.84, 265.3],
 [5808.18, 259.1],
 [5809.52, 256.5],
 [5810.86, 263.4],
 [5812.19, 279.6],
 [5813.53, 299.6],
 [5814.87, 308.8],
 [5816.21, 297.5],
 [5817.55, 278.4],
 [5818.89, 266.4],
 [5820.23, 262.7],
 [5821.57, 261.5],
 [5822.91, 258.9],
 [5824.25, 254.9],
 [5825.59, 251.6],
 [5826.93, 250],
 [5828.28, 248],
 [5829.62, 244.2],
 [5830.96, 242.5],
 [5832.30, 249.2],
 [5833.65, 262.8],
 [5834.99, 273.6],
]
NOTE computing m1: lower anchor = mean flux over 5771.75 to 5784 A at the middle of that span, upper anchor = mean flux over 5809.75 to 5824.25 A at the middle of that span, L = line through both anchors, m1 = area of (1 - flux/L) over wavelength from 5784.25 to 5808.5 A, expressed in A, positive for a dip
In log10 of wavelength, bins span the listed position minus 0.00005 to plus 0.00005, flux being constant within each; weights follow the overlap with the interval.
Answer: 2.3 A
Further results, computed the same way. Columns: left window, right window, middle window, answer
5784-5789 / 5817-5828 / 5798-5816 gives -0.9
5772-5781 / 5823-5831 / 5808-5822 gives -1.5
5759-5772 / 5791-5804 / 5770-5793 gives -0.3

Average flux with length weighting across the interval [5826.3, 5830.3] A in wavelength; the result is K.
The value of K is 247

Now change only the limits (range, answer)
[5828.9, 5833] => 245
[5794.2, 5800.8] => 225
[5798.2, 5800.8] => 233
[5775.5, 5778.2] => 243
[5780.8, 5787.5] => 250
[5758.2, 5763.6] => 256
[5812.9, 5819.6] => 290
